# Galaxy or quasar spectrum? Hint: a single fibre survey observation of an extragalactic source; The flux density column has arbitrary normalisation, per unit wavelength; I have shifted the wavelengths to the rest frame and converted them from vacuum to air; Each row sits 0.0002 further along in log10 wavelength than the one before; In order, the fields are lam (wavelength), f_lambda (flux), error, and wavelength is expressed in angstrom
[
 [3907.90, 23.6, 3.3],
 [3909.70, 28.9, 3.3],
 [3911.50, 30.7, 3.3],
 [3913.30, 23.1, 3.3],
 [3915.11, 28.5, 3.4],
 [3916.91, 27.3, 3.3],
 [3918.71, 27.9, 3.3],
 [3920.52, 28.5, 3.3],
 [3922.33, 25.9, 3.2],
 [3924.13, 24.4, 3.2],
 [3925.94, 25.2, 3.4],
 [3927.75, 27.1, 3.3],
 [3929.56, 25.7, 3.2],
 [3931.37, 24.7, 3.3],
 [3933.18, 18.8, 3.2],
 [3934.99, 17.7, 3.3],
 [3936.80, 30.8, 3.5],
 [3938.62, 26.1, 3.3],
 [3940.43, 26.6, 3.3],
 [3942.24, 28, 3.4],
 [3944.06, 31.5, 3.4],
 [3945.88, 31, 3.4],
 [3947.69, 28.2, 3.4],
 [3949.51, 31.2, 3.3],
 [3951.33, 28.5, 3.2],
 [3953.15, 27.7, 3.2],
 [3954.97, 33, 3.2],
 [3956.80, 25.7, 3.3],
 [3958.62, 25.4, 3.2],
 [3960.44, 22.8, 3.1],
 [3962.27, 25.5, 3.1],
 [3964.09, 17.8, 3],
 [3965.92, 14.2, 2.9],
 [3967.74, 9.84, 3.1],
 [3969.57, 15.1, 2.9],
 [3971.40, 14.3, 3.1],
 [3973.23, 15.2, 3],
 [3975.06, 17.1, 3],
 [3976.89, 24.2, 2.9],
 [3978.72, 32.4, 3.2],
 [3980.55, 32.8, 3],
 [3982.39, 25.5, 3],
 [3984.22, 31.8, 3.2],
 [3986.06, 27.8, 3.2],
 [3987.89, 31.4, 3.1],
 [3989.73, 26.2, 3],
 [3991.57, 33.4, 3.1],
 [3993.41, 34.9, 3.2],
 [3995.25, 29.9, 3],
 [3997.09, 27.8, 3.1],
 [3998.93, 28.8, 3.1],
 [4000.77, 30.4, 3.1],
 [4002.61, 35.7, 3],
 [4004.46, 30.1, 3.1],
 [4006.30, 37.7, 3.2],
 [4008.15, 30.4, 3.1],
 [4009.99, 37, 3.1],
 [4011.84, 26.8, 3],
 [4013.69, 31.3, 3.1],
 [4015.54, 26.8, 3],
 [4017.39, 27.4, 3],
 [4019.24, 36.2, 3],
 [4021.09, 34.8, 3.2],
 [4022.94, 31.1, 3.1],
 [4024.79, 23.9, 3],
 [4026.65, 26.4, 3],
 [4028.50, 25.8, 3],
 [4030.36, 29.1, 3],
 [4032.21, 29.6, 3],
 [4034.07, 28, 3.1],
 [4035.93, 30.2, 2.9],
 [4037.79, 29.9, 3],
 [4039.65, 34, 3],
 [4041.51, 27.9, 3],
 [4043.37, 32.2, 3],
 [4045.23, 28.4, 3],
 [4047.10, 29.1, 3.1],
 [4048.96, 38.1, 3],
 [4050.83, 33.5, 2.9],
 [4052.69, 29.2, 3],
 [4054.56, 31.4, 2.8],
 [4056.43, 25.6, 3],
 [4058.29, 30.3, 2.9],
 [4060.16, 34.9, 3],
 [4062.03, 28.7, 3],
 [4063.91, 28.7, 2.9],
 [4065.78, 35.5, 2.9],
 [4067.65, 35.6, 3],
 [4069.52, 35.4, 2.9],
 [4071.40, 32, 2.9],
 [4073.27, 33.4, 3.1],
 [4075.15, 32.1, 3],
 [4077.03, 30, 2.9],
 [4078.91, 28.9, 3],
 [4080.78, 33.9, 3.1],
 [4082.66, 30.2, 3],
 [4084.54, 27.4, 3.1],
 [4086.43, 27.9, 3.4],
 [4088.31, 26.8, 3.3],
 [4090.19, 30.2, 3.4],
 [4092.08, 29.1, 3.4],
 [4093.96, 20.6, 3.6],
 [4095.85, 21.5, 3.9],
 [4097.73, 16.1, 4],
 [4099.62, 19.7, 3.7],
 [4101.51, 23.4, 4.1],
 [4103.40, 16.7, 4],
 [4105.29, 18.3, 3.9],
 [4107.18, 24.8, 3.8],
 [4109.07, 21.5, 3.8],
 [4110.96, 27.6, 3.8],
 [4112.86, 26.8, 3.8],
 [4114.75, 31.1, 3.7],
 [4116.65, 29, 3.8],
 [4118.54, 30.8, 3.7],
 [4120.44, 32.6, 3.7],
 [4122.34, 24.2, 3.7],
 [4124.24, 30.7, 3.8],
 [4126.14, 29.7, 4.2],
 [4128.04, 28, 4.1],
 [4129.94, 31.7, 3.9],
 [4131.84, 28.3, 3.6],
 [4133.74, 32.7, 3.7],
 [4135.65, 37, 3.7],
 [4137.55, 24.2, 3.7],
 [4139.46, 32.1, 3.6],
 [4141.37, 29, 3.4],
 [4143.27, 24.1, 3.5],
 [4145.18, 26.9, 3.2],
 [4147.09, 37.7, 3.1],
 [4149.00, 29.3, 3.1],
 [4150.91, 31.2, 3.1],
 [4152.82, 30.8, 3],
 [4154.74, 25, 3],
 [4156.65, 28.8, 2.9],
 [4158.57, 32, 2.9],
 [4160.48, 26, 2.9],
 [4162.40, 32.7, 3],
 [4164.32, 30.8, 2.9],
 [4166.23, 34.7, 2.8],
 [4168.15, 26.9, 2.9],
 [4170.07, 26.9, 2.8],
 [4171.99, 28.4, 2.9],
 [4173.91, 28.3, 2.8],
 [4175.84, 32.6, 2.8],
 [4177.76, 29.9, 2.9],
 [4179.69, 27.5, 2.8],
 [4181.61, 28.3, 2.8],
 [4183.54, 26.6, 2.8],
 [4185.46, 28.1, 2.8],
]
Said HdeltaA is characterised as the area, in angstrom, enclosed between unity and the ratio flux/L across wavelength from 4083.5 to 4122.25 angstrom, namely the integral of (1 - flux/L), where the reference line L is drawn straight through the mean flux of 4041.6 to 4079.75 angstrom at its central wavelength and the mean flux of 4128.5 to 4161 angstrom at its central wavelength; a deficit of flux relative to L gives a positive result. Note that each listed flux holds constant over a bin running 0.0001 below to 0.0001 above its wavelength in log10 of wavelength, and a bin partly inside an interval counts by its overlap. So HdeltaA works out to 7.1 angstrom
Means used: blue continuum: 31.6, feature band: 25.1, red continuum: 29.8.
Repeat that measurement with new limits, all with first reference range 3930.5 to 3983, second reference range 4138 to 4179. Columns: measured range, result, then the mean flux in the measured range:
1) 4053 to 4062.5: -1.2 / 30.2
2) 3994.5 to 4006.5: -2.7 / 31.1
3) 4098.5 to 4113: 3.2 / 22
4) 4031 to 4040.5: -1.4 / 30.3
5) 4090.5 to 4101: 2.2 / 22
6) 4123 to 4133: -0.3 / 29.6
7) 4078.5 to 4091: -0.8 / 29.4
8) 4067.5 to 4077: -2.0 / 33.2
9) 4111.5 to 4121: -0.5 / 29.8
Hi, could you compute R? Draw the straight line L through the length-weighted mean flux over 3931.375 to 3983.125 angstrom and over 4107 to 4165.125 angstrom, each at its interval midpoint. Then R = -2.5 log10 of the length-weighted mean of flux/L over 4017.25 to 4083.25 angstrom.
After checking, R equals -0.15 mag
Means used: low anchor 24.2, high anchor 29.3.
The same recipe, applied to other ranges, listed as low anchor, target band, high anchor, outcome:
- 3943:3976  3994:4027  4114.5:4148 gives -0.224 mag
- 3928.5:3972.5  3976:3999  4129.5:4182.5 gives -0.184 mag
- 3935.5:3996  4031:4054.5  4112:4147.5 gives -0.118 mag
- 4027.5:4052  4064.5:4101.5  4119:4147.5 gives 0.057 mag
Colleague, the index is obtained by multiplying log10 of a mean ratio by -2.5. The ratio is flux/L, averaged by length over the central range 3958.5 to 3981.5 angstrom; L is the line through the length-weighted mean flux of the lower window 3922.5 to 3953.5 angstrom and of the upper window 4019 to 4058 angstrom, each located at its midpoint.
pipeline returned 0.337 mag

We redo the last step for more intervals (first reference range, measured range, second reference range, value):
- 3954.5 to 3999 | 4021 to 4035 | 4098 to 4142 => -0.104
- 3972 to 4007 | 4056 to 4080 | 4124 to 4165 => -0.083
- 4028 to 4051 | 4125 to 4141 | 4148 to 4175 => -0.027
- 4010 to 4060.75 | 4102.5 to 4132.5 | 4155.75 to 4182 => 0.107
